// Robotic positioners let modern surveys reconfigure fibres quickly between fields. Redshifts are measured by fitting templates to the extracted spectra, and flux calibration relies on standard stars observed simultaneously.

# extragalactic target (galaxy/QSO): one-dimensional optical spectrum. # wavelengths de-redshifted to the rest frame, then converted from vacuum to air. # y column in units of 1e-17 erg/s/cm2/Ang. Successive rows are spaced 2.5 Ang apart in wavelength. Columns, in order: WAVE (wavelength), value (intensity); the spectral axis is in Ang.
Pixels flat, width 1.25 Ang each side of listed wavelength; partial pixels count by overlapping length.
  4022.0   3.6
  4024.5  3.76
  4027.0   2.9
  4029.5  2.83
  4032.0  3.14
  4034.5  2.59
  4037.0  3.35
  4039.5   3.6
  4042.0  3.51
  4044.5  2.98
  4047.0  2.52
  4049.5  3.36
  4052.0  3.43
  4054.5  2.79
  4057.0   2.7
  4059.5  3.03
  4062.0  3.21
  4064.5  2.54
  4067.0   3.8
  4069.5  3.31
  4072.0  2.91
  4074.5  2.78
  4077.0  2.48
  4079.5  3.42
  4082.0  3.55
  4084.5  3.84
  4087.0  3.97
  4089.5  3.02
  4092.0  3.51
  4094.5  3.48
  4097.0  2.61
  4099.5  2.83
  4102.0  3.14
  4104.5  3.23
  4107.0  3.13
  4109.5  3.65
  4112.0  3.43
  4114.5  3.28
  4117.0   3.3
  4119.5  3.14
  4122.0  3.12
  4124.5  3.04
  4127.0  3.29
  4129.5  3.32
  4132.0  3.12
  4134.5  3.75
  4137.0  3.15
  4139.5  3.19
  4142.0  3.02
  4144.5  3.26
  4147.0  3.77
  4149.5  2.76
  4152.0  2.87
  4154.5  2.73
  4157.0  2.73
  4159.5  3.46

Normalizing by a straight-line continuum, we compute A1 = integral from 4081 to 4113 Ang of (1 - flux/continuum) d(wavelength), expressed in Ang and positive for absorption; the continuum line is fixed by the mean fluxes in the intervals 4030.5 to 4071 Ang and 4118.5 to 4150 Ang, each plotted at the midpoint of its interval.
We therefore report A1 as -1.5 Ang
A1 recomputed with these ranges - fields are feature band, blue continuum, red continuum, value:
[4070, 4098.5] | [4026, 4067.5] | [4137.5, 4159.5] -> -1.6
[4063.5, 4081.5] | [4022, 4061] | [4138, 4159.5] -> 0.2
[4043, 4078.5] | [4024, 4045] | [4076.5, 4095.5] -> 3.4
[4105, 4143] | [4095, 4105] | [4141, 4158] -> -3.4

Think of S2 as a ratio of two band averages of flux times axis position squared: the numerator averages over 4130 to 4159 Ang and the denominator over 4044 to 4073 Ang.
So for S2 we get 1.1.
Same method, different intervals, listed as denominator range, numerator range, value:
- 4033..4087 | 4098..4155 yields 1.05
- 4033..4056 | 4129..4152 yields 1.09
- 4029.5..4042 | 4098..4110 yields 1.03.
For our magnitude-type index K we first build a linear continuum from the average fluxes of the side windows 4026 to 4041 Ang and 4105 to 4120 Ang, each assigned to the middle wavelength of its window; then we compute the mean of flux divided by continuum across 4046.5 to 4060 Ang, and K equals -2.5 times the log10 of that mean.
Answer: 0.05 mag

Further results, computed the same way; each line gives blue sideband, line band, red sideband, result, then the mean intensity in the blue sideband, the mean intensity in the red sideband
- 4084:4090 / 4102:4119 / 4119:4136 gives 0.04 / 3.65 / 3.26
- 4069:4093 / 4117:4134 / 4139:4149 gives 0.02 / 3.28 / 3.28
